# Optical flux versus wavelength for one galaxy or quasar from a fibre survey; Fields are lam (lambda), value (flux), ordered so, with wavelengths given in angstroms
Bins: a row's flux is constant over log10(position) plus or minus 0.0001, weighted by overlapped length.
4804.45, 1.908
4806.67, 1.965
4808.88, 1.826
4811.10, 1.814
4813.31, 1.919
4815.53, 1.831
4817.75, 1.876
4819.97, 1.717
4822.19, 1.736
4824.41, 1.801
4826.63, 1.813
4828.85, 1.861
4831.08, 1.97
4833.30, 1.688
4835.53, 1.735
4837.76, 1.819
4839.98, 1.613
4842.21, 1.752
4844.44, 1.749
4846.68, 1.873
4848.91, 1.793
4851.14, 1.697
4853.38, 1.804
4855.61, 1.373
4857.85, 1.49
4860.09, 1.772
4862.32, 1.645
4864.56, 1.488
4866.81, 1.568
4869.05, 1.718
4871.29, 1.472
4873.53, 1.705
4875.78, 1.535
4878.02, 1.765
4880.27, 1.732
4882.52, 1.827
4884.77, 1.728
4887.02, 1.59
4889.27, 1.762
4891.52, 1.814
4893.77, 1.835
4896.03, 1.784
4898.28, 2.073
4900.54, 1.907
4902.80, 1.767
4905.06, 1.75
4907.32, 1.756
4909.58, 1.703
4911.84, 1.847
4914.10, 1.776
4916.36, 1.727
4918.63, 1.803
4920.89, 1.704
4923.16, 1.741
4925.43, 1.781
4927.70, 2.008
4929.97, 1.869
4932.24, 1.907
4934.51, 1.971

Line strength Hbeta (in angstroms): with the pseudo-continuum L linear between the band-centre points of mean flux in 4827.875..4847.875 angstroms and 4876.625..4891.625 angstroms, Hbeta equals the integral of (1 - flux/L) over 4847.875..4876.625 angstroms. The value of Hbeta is 2.3 angstroms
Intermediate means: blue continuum 1.78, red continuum 1.74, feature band 1.62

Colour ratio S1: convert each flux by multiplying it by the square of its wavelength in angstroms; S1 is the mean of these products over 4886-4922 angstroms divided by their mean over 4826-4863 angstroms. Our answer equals 1.06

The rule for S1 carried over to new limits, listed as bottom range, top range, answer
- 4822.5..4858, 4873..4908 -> 1.04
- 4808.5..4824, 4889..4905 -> 1.05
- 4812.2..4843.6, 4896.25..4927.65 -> 1.04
